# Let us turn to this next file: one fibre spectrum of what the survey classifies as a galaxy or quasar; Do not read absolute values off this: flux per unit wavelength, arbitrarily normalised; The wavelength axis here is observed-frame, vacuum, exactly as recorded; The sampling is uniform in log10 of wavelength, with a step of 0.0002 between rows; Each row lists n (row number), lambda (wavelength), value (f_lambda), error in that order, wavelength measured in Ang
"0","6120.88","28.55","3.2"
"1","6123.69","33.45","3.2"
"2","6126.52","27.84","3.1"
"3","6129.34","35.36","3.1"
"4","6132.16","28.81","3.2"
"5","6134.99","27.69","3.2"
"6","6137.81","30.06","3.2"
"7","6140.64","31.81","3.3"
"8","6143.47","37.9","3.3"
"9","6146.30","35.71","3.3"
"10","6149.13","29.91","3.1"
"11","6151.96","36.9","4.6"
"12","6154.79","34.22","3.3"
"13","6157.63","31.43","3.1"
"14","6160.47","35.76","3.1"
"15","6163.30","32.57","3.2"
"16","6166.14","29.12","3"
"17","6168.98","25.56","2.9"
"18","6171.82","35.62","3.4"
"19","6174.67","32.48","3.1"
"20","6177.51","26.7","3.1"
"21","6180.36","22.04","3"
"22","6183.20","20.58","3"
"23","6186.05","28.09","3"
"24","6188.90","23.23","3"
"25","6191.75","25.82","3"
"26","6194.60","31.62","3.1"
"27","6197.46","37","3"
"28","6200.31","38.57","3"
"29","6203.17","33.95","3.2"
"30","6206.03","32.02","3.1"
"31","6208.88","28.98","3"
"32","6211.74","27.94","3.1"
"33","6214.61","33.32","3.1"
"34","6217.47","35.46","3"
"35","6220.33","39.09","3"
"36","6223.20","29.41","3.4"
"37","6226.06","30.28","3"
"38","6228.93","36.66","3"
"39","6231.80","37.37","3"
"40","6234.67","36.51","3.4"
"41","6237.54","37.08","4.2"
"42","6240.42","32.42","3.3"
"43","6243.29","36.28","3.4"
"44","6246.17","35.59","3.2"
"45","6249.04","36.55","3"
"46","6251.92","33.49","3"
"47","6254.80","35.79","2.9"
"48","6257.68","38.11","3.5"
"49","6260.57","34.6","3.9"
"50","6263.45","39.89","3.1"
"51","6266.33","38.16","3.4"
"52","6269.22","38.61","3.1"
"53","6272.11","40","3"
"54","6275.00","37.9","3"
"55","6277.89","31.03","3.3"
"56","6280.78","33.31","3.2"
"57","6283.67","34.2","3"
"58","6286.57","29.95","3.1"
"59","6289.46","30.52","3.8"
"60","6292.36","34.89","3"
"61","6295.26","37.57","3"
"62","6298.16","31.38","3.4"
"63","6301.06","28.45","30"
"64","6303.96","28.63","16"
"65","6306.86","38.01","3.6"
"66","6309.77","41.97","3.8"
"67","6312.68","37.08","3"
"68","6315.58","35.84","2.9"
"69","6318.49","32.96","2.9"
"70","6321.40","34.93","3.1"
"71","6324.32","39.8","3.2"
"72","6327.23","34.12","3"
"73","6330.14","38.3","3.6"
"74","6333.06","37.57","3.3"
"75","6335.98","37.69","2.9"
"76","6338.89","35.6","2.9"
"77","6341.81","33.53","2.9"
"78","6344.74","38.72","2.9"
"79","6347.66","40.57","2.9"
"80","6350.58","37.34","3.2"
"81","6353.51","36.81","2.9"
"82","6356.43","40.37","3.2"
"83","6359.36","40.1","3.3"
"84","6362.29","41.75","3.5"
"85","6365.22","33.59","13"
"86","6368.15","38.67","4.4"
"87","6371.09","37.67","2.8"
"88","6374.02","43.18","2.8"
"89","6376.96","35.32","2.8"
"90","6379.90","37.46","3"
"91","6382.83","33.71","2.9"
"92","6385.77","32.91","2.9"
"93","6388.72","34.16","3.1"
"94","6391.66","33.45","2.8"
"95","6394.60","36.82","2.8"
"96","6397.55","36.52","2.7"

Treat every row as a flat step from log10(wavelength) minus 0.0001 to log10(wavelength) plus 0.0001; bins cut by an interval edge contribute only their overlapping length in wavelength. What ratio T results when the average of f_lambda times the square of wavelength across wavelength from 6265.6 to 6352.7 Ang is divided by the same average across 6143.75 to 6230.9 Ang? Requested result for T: 1.18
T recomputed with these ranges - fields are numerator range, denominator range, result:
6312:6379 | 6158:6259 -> 1.21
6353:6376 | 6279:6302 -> 1.23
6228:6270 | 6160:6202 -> 1.26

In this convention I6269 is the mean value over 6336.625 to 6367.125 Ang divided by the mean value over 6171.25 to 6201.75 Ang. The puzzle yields 1.30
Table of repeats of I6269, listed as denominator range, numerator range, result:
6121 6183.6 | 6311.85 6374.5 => 1.21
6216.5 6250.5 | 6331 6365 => 1.08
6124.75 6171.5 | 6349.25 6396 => 1.16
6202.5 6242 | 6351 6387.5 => 1.12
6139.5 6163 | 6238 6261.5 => 1.04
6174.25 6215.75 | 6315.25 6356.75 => 1.25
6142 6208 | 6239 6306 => 1.11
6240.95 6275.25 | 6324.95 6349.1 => 1.00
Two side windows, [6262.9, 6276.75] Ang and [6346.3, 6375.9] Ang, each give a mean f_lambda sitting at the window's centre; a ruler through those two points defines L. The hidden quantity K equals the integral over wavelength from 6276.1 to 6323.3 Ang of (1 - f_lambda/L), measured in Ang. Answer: 5.9 Ang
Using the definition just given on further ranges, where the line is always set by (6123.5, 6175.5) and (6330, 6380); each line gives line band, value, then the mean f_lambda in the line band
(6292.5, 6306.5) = 1.6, 32.3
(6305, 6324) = 0.0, 36.8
